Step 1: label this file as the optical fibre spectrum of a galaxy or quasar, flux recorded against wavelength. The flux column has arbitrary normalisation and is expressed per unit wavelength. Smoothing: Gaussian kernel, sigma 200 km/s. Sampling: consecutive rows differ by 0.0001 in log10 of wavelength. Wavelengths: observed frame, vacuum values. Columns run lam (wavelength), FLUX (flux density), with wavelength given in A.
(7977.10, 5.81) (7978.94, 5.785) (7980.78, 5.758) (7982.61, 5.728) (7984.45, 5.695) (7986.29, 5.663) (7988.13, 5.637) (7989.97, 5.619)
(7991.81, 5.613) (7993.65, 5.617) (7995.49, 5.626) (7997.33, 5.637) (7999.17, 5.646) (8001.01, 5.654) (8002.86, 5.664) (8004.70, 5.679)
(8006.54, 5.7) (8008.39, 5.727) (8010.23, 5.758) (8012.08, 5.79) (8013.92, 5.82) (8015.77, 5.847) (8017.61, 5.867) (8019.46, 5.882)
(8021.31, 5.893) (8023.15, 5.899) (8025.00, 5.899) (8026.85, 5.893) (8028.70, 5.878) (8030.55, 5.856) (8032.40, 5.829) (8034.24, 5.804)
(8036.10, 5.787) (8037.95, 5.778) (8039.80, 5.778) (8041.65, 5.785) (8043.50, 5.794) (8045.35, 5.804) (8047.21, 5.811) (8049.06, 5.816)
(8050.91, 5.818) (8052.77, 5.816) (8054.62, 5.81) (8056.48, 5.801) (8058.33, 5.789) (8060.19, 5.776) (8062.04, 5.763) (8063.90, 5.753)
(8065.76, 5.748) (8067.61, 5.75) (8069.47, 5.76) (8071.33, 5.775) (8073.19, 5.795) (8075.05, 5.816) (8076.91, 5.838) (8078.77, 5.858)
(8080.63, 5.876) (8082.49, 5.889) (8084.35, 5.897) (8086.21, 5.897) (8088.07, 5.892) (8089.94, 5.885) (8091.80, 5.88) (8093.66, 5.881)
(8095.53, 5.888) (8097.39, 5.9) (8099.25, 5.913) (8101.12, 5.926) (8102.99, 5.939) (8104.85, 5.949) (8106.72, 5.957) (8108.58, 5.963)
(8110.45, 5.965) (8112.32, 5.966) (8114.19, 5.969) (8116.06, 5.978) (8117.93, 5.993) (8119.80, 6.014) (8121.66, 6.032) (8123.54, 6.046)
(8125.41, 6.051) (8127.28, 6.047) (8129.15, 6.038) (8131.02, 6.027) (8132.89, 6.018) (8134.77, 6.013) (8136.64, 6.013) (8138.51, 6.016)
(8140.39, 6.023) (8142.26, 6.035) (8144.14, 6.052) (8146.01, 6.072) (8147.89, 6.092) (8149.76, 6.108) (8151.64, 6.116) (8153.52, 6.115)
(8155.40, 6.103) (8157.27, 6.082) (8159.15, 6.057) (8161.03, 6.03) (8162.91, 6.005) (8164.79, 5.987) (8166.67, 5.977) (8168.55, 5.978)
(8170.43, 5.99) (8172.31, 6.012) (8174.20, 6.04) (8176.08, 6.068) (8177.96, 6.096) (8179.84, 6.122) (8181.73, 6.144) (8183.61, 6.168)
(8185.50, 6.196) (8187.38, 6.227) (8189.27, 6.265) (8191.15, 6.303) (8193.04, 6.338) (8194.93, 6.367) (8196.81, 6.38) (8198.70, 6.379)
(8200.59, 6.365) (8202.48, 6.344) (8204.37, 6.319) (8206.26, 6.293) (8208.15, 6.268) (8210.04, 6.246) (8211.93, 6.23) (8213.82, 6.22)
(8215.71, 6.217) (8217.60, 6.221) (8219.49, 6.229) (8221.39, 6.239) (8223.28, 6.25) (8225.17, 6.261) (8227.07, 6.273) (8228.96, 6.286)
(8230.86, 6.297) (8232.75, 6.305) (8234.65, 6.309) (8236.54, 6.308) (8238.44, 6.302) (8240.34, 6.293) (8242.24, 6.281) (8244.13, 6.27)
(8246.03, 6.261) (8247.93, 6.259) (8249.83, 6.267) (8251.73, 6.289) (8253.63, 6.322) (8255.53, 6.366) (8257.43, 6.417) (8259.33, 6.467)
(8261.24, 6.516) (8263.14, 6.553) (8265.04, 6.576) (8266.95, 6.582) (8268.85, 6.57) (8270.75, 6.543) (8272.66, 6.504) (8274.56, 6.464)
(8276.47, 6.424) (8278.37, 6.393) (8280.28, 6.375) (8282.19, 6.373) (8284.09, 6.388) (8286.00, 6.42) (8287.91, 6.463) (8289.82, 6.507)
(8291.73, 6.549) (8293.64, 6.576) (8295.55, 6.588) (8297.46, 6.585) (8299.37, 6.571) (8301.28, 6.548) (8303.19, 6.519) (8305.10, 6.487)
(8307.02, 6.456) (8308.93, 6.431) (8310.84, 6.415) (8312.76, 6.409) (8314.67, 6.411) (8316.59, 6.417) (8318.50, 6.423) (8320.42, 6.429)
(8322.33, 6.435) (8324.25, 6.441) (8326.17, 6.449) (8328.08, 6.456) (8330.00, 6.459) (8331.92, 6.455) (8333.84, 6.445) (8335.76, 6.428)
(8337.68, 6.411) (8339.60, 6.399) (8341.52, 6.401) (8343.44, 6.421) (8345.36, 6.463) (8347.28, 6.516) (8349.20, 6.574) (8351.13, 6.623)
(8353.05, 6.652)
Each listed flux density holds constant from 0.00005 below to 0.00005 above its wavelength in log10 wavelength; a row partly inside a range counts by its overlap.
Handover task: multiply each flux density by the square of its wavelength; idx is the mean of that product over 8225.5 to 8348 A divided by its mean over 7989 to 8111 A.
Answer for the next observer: 1.2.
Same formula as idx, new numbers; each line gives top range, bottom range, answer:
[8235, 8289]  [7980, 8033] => 1.19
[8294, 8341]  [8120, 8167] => 1.11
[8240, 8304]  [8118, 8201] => 1.09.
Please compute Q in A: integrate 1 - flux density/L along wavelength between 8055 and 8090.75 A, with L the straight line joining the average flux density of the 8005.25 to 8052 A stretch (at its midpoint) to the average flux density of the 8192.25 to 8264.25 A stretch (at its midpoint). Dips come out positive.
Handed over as 0.7 A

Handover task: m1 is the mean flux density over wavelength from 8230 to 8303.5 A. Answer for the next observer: 6.43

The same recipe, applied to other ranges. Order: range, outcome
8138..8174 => 6.04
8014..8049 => 5.84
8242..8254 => 6.28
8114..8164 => 6.04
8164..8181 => 6.03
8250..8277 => 6.47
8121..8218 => 6.13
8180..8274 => 6.32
